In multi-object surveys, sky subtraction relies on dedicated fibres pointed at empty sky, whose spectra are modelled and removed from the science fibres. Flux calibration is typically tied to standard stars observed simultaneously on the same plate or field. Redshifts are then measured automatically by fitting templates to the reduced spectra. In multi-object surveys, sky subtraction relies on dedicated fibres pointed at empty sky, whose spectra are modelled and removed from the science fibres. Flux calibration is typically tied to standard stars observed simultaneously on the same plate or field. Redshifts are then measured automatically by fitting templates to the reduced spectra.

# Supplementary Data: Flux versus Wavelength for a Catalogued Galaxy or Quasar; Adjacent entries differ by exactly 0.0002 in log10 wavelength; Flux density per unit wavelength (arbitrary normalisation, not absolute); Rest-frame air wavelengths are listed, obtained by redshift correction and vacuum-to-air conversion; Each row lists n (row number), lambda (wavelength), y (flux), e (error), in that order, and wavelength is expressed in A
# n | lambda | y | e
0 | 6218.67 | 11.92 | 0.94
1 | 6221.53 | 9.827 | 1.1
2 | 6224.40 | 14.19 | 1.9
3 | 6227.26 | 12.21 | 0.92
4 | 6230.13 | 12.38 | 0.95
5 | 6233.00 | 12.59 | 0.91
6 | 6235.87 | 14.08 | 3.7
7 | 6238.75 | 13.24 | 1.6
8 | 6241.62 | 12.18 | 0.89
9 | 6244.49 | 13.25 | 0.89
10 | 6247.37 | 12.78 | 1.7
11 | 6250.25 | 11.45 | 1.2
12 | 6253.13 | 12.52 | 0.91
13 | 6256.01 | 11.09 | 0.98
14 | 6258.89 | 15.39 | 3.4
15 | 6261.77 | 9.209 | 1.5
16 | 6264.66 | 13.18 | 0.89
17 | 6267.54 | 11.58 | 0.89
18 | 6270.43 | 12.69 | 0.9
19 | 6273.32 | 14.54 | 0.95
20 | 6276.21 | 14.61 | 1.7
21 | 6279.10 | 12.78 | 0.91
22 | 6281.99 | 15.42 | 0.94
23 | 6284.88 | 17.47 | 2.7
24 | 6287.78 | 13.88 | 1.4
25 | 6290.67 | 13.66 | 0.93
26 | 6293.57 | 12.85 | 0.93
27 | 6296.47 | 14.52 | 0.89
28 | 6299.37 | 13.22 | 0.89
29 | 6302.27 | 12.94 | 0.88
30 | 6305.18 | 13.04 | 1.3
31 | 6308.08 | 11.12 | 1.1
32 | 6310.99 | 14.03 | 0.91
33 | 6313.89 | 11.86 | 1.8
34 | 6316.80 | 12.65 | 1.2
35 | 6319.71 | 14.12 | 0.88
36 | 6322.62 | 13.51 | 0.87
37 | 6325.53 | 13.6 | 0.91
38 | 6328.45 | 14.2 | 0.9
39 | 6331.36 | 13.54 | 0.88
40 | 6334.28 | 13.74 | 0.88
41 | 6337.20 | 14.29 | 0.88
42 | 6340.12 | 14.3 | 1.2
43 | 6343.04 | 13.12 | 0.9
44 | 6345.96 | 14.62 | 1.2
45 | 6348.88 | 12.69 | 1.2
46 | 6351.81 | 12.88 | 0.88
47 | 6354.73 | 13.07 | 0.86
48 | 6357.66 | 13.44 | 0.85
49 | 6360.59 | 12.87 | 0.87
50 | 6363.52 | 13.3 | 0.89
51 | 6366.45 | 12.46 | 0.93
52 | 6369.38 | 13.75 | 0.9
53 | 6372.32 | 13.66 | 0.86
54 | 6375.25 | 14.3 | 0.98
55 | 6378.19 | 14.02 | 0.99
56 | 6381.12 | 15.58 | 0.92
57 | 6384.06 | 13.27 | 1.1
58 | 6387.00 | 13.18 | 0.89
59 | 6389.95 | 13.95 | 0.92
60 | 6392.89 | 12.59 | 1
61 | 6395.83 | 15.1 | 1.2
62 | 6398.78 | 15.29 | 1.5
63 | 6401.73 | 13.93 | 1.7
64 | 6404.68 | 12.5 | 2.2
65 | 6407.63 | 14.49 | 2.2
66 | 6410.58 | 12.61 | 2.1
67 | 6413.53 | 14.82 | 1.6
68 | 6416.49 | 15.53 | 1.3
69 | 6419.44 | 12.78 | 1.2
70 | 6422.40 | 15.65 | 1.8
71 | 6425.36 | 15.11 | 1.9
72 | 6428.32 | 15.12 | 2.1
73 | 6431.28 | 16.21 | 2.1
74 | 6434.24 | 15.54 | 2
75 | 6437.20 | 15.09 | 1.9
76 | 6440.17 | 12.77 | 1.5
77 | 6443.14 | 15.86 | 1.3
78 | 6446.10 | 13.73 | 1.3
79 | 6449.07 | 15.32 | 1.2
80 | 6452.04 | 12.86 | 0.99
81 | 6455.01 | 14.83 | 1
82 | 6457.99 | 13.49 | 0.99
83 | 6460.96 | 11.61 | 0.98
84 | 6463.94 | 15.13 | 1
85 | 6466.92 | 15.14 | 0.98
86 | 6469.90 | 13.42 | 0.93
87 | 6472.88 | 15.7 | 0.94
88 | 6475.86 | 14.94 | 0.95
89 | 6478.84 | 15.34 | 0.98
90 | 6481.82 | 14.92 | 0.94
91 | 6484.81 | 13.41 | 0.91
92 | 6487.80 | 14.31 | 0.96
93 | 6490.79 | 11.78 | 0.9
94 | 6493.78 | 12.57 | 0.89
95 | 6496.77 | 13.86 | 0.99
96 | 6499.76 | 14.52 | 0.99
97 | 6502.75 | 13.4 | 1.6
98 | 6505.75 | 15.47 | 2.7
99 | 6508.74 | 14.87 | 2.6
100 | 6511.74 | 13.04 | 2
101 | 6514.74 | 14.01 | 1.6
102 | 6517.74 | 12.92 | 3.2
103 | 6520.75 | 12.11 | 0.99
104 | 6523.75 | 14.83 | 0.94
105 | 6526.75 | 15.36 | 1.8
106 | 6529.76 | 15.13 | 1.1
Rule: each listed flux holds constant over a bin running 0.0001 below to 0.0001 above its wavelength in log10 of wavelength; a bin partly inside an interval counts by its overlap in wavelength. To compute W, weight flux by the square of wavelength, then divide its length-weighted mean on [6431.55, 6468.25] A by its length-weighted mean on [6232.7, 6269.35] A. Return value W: 1.2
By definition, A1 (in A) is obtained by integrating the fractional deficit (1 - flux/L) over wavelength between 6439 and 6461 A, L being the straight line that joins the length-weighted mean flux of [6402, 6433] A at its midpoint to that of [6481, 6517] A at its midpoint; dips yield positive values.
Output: 0.4 A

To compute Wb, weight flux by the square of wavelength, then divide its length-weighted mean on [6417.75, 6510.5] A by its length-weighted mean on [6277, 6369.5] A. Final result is 1.1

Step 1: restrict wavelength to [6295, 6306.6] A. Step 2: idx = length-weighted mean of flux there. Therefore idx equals 13.4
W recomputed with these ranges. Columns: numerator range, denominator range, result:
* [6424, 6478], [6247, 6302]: 1.16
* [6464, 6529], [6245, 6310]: 1.15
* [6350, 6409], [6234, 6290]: 1.07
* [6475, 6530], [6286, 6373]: 1.11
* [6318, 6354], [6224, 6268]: 1.12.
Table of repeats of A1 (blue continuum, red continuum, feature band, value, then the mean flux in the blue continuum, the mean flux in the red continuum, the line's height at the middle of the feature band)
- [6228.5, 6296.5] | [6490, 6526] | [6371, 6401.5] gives -1.5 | 13.2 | 13.7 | 13.4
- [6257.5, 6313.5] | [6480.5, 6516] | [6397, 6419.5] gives -0.7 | 13.4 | 13.8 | 13.7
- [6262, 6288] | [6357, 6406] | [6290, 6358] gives 1.9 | 13.8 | 13.7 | 13.8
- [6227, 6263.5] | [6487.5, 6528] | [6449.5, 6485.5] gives -1.9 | 12.5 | 13.8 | 13.6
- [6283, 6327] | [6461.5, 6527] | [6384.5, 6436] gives -2.0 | 13.5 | 14.1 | 13.8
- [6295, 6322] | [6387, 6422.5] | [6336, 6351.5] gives -0.4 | 13.1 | 14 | 13.4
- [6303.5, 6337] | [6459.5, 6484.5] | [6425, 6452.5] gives -1.2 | 13.3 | 14.5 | 14.2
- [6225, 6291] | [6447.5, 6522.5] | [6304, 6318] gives 0.8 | 13.1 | 14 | 13.3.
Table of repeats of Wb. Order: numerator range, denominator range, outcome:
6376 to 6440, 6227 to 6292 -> 1.14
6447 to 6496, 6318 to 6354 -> 1.07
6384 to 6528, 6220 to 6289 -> 1.16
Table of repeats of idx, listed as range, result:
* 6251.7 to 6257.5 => 11.8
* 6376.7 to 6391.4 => 14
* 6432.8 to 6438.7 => 15.3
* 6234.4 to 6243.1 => 13.2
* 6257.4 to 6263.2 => 12.3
